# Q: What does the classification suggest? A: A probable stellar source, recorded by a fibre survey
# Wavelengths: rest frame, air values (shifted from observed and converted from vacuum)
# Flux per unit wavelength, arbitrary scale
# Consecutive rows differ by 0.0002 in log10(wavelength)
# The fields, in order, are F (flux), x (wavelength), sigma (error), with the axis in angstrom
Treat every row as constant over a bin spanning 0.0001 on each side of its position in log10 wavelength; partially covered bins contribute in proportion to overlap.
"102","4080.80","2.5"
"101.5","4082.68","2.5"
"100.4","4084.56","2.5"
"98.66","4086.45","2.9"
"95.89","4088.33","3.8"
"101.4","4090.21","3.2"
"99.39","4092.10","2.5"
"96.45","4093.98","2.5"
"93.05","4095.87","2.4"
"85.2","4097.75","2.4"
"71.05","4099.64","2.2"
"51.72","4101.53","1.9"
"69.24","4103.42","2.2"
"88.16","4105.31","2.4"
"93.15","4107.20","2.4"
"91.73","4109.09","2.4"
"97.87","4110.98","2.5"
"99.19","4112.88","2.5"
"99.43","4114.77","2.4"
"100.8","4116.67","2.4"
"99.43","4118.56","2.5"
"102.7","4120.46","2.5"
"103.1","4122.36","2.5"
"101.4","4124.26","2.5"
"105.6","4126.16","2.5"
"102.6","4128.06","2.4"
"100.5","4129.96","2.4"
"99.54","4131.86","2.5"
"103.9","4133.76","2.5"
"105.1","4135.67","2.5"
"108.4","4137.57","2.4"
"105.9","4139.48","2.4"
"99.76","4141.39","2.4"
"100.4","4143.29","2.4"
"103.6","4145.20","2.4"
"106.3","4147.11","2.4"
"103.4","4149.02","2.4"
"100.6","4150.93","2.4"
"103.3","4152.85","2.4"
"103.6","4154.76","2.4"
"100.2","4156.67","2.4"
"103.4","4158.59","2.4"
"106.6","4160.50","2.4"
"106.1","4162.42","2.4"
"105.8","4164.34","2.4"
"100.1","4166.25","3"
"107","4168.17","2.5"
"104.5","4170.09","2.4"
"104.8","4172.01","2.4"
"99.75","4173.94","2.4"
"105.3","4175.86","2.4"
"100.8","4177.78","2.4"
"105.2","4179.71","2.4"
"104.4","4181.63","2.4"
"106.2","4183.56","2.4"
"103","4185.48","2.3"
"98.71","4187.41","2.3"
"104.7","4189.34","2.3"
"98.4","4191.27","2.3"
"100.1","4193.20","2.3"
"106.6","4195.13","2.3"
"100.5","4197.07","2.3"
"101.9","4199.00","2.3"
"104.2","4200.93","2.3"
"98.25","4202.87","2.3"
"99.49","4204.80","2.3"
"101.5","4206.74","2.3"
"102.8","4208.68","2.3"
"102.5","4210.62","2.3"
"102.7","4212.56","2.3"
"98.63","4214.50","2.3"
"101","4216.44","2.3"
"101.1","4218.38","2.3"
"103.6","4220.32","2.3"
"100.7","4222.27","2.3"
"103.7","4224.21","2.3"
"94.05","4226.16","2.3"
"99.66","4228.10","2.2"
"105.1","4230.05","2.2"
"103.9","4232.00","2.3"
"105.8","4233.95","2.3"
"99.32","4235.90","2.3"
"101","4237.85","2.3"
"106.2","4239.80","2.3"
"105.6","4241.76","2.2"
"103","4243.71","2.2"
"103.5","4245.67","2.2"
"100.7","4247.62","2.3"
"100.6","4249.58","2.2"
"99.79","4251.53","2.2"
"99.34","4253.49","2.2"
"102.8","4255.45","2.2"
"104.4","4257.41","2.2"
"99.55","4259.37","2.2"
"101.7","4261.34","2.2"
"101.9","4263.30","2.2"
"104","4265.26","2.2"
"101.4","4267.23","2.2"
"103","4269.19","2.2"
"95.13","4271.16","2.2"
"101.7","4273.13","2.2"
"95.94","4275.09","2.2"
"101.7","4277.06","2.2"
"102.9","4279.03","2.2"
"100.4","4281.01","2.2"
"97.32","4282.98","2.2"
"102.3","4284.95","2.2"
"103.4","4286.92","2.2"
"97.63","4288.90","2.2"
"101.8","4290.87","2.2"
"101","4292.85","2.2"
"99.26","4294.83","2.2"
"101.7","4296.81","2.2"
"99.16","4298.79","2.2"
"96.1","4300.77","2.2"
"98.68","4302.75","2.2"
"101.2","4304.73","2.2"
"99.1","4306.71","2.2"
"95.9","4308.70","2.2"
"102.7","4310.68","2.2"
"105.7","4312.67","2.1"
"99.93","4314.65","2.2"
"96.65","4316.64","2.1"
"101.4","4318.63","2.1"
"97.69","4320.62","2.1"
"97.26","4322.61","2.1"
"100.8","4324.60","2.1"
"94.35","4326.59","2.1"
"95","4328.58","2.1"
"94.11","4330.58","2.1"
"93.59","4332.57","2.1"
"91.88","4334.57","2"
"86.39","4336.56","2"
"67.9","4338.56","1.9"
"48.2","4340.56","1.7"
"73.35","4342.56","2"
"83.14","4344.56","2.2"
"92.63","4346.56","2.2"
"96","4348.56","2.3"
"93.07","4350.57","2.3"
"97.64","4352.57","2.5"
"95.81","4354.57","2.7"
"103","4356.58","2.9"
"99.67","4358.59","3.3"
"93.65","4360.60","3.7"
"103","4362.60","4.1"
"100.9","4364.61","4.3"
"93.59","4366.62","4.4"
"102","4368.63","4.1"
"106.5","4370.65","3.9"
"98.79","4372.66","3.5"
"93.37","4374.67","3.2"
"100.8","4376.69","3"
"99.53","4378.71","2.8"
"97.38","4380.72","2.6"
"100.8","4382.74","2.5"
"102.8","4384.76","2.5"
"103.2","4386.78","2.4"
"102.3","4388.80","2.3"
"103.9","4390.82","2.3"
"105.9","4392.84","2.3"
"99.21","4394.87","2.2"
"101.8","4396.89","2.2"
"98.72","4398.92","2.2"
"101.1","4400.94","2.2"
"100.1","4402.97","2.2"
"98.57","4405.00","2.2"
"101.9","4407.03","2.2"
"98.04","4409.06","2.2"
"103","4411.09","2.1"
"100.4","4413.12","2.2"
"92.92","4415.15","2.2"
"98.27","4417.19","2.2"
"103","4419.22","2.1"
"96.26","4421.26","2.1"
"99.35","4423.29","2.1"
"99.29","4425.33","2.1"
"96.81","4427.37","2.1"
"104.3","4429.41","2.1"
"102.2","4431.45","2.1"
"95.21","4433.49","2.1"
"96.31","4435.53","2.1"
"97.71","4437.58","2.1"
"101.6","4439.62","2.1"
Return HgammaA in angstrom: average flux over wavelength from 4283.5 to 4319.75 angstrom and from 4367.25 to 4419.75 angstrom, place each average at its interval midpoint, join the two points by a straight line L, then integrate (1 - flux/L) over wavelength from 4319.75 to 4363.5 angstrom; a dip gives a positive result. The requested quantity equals 4.15 angstrom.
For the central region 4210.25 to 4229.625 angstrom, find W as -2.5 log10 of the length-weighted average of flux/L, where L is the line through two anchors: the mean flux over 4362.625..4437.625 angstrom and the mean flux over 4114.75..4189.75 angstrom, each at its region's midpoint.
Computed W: 0.02 mag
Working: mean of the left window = 103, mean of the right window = 100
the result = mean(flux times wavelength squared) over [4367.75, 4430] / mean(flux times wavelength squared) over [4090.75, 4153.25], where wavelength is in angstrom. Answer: 1.18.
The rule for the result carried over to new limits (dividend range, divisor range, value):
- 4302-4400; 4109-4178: 1.03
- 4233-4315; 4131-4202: 1.03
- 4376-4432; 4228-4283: 1.06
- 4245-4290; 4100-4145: 1.12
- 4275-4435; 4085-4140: 1.14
